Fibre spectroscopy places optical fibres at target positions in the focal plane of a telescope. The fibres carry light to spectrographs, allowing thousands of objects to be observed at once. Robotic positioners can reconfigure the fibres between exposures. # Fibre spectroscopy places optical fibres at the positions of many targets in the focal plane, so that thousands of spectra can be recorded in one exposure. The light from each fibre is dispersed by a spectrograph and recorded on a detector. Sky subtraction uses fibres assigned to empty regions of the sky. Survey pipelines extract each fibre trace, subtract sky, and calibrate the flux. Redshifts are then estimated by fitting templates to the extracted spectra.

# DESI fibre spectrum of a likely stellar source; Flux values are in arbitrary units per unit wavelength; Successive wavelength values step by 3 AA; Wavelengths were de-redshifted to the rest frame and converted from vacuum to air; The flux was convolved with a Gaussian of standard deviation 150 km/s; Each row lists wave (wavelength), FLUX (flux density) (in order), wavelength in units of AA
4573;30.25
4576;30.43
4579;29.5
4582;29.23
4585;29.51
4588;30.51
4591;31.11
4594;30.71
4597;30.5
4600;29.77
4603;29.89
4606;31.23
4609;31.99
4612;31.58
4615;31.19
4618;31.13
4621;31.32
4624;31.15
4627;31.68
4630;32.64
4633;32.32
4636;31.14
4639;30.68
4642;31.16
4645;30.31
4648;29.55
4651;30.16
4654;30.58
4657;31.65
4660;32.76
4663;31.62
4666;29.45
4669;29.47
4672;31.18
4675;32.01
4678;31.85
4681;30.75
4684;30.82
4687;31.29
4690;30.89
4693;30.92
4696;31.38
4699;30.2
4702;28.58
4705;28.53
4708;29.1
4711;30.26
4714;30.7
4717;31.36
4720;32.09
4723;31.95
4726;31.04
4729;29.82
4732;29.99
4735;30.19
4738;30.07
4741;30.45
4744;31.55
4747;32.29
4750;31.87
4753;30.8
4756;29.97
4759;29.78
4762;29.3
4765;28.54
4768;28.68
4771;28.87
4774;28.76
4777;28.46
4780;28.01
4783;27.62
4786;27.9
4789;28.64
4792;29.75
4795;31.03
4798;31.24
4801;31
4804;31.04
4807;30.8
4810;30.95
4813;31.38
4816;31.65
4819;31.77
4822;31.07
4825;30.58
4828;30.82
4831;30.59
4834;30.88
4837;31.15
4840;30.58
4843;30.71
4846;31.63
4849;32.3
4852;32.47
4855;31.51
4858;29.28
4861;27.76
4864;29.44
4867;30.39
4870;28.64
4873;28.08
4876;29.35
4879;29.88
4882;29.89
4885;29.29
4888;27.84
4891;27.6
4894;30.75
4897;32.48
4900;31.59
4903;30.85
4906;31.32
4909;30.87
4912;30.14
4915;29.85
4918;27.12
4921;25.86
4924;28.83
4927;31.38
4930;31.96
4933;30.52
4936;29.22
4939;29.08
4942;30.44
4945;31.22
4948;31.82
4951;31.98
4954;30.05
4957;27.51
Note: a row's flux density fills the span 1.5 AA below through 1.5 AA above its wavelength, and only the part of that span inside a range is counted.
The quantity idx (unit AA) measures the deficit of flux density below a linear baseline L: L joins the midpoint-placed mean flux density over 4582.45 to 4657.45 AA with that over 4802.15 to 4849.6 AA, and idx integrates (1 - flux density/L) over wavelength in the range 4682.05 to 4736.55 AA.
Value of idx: 0.8 AA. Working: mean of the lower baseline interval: 30.9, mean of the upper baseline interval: 31.1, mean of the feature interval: 30.5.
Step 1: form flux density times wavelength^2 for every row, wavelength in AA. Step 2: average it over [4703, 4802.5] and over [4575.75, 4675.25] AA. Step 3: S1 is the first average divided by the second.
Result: 1.03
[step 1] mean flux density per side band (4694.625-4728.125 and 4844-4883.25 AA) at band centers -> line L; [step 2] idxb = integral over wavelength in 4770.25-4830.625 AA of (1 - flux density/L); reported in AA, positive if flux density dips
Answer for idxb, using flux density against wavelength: 0.3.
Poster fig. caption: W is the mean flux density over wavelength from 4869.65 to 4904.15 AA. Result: 29.7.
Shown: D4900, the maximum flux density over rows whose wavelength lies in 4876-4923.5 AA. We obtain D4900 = 32.48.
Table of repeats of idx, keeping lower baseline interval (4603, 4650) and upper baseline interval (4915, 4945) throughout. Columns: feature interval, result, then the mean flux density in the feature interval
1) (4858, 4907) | 0.2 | 29.7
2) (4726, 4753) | -0.2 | 30.8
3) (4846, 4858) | -0.7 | 31.7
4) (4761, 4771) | 0.5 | 28.8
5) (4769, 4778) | 0.5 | 28.7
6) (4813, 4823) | -0.5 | 31.5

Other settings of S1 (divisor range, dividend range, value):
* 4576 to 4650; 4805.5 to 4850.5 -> 1.11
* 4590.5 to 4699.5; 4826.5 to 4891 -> 1.06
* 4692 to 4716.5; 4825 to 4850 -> 1.09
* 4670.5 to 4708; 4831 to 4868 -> 1.07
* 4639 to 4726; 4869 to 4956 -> 1.07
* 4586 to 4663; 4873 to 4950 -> 1.09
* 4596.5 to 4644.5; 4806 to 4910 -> 1.08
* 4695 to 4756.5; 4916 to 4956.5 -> 1.07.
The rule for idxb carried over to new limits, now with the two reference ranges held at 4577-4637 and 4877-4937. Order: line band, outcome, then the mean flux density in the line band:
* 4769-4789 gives 1.3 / 28.3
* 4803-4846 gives -1.2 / 31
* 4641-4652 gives 0.2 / 30.3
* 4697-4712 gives 0.6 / 29.4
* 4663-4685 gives -0.1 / 30.8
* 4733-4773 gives 0.3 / 30.2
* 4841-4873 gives -0.3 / 30.3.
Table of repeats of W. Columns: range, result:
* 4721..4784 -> 29.9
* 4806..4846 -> 31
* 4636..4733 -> 30.7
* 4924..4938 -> 30.5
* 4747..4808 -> 29.7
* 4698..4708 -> 29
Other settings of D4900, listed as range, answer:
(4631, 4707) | 32.76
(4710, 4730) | 32.09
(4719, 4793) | 32.29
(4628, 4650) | 32.64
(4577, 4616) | 31.99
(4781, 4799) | 31.24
